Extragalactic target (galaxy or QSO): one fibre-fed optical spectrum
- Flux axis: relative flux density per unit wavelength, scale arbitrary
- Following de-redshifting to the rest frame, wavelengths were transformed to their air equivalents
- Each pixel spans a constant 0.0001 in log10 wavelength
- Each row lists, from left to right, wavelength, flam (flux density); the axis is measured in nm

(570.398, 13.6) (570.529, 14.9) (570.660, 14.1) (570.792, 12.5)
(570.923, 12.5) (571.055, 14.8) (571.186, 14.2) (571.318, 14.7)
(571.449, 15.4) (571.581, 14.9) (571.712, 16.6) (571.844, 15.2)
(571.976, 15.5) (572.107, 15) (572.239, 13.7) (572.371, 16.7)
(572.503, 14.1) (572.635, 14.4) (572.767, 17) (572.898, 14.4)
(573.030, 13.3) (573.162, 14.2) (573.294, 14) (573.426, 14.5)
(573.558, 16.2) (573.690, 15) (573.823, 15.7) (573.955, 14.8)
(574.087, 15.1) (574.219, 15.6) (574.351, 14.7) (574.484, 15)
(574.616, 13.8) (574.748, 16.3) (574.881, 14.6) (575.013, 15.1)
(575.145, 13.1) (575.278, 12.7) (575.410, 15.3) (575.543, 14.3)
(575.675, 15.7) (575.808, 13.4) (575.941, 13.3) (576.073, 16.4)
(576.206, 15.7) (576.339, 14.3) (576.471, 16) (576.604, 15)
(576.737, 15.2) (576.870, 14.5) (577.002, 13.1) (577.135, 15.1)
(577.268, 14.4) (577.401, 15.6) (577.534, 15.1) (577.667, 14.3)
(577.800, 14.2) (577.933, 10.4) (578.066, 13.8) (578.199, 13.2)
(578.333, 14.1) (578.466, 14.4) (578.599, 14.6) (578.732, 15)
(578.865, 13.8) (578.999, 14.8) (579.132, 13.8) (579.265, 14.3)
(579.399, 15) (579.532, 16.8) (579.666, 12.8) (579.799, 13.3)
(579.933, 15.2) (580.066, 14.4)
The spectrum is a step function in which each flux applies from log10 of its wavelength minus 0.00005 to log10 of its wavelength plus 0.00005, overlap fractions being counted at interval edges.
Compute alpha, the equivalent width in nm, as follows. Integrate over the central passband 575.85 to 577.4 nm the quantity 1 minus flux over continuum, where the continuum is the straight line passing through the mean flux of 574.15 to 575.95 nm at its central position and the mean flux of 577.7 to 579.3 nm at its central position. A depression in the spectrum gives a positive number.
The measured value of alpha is -0.07 nm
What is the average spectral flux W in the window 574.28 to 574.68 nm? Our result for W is 14.5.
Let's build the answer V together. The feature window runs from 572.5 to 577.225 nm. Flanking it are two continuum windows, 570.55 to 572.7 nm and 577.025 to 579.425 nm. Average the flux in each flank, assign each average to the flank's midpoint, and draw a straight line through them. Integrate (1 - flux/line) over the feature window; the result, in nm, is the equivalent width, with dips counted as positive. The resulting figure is -0.11 nm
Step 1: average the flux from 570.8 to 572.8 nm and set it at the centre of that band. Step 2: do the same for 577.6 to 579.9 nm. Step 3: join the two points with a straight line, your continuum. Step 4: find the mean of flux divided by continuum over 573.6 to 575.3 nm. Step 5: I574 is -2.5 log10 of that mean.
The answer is -0.018 mag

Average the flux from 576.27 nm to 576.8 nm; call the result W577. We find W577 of 15.1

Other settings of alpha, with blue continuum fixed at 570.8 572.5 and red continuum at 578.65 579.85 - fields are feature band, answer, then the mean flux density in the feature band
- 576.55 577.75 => -0.01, 14.7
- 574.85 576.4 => 0.01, 14.5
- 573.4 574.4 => -0.04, 15.2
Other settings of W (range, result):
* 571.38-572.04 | 15.5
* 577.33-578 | 13.9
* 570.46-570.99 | 13.5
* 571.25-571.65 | 15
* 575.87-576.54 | 15.1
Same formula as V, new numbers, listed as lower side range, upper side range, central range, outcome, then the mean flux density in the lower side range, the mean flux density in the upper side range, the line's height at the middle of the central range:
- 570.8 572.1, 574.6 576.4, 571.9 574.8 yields -0.05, 14.8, 14.6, 14.7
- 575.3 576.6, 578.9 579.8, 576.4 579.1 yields 0.06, 14.9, 14.5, 14.6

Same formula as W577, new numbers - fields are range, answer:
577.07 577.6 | 15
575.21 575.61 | 14.1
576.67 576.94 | 14.8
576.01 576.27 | 16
